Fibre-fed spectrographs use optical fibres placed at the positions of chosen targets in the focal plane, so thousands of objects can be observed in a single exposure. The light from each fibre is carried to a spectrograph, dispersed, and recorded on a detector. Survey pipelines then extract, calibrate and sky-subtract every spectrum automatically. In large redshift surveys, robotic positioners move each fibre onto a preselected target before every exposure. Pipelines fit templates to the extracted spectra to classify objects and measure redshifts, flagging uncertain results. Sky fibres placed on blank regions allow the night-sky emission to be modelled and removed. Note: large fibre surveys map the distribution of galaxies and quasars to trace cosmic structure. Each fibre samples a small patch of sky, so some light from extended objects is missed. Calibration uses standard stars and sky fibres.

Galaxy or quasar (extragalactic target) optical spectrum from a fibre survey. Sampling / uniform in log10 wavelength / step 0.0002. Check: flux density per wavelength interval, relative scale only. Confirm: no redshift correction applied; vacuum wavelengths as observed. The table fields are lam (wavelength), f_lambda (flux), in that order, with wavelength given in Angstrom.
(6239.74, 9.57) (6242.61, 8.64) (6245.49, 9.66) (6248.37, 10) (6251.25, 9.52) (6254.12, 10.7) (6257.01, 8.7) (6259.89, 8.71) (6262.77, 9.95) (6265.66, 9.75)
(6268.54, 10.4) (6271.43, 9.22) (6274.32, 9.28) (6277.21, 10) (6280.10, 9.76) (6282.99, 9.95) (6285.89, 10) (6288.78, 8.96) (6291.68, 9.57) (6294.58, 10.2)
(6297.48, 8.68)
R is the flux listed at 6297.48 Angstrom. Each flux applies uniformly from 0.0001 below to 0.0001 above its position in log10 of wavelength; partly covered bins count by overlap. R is 8.68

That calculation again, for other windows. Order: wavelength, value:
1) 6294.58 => 10.2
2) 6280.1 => 9.76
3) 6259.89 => 8.71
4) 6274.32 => 9.28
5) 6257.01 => 8.7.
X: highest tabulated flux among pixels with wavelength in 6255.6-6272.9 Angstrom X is 10.4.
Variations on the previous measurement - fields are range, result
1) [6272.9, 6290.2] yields 10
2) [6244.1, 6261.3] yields 10.7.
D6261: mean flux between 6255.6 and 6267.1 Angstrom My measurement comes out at 9.28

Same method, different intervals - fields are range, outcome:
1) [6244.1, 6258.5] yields 9.71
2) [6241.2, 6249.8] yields 9.43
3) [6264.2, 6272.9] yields 9.79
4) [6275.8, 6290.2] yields 9.74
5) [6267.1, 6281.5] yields 9.73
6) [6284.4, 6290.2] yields 9.48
